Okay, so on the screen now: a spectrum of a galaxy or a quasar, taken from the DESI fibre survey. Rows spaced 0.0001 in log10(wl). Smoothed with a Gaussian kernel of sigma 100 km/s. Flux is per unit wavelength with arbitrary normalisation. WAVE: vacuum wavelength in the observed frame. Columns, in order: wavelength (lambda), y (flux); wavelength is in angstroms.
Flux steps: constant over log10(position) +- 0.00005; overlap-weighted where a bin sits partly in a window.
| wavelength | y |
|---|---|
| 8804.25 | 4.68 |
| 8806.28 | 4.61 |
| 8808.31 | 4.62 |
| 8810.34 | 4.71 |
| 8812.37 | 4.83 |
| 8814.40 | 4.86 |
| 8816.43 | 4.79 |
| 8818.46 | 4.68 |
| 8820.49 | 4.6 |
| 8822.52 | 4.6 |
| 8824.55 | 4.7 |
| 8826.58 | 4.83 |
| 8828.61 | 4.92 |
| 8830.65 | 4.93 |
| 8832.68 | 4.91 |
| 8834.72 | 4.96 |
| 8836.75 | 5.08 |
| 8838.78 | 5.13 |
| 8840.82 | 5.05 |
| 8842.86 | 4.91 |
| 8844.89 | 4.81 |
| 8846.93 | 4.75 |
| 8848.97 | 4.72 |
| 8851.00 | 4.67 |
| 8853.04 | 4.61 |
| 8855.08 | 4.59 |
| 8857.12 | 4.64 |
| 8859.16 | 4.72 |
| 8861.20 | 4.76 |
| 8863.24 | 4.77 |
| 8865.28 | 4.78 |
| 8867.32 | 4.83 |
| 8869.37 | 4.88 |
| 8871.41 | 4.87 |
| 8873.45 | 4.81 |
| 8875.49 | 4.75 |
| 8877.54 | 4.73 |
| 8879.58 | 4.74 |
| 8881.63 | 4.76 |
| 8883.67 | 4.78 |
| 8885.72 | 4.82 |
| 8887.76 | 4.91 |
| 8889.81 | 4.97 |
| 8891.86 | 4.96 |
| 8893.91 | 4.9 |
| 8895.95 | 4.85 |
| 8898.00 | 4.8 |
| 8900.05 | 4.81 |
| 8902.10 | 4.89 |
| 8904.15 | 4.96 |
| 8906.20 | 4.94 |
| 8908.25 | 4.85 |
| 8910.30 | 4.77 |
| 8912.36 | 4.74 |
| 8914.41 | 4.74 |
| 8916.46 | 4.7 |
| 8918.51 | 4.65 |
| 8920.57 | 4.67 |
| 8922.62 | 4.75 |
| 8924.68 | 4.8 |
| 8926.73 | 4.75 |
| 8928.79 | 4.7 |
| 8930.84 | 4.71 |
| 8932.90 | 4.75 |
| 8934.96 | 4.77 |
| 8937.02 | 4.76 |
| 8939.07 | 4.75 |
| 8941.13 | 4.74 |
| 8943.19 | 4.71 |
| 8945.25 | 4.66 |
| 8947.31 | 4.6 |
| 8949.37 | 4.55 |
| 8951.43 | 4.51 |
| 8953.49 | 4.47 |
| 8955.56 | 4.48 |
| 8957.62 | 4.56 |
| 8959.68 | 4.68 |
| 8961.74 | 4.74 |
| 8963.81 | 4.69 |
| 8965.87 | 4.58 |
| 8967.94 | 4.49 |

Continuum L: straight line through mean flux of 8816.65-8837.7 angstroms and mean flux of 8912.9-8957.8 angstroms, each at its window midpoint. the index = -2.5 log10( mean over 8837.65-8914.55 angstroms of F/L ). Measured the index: -0.01 mag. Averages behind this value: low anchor 4.82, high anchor 4.67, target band 4.82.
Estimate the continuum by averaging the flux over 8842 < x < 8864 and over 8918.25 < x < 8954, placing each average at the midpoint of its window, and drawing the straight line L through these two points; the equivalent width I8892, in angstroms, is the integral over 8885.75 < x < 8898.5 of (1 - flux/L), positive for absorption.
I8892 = -0.52 angstroms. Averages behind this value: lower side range 4.72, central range 4.9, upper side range 4.69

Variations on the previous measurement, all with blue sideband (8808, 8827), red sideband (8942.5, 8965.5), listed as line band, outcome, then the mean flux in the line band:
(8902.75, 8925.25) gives -0.7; 4.78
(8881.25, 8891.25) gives -0.4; 4.86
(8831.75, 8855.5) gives -0.8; 4.86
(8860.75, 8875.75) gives -0.4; 4.81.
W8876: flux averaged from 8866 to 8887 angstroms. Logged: 4.8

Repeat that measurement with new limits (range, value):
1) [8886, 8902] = 4.88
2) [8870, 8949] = 4.78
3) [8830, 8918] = 4.83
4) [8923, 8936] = 4.74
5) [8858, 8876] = 4.8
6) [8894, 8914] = 4.85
